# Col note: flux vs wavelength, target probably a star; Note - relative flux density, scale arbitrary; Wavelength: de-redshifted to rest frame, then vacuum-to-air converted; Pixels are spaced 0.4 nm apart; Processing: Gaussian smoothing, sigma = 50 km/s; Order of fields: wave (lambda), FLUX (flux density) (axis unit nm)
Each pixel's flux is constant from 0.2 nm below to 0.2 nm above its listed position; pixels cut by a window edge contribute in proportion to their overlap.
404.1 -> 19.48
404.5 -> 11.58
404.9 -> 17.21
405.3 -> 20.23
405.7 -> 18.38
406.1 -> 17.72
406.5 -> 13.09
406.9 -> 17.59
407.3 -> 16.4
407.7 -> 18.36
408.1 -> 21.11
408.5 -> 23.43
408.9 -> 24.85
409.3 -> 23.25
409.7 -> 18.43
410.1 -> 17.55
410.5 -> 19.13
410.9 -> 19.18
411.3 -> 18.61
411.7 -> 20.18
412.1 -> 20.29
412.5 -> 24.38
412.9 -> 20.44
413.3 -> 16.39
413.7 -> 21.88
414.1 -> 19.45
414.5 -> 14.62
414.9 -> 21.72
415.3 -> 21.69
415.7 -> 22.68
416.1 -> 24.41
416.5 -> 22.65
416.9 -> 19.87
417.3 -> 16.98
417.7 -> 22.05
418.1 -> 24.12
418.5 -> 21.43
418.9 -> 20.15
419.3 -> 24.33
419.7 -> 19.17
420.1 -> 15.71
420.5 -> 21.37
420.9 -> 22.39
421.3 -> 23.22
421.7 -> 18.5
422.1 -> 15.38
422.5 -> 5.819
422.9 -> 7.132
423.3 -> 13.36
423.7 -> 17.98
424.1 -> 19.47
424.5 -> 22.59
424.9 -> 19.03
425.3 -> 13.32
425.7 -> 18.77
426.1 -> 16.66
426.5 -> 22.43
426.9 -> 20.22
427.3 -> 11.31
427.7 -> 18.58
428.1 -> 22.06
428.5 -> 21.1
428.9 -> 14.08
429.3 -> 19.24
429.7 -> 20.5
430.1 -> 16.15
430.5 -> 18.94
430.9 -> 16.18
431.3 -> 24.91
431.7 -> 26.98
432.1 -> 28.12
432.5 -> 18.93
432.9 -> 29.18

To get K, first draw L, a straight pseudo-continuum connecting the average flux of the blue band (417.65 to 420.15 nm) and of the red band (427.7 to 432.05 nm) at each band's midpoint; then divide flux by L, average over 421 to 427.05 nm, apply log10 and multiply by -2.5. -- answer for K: 0.22 mag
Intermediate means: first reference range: 21.2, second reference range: 20.2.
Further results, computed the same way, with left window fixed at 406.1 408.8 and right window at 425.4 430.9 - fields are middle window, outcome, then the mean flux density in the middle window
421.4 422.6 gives 0.24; 14.7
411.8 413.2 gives -0.15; 21.2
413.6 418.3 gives -0.14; 21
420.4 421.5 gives -0.22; 22.4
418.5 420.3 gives -0.09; 20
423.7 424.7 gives -0.12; 20.4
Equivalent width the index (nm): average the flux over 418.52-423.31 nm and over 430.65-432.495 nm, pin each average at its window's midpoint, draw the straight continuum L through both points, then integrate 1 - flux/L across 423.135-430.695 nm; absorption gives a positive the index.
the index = 0.925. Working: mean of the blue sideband 17.5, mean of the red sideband 23.4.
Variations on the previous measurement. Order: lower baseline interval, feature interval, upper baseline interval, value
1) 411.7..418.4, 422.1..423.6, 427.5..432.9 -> 0.760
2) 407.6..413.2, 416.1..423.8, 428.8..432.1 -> 0.681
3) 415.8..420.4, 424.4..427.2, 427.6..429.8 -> 0.160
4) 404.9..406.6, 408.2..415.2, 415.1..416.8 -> 0.071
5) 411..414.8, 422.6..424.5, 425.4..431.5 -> 0.408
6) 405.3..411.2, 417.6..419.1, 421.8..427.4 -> -0.403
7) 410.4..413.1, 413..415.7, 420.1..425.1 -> -0.002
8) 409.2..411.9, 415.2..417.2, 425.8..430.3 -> -0.314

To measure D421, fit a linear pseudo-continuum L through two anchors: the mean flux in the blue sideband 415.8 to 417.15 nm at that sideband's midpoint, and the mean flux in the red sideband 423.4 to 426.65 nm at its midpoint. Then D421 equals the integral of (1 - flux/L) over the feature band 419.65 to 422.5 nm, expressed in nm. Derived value 0.25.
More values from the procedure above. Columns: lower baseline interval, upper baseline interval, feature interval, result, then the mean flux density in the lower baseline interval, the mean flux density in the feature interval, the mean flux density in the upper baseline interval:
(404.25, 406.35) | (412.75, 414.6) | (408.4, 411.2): -0.43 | 17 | 20.7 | 18.7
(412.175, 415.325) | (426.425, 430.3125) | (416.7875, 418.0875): -0.04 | 20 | 20.3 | 18.4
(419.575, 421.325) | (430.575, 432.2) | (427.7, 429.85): 0.32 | 20.1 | 19.3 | 23.4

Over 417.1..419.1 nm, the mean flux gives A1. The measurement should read 20.9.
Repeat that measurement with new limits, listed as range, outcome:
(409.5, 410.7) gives 18.4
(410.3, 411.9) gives 19.3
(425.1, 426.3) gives 16.2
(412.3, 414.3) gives 20.5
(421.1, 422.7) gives 15.7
